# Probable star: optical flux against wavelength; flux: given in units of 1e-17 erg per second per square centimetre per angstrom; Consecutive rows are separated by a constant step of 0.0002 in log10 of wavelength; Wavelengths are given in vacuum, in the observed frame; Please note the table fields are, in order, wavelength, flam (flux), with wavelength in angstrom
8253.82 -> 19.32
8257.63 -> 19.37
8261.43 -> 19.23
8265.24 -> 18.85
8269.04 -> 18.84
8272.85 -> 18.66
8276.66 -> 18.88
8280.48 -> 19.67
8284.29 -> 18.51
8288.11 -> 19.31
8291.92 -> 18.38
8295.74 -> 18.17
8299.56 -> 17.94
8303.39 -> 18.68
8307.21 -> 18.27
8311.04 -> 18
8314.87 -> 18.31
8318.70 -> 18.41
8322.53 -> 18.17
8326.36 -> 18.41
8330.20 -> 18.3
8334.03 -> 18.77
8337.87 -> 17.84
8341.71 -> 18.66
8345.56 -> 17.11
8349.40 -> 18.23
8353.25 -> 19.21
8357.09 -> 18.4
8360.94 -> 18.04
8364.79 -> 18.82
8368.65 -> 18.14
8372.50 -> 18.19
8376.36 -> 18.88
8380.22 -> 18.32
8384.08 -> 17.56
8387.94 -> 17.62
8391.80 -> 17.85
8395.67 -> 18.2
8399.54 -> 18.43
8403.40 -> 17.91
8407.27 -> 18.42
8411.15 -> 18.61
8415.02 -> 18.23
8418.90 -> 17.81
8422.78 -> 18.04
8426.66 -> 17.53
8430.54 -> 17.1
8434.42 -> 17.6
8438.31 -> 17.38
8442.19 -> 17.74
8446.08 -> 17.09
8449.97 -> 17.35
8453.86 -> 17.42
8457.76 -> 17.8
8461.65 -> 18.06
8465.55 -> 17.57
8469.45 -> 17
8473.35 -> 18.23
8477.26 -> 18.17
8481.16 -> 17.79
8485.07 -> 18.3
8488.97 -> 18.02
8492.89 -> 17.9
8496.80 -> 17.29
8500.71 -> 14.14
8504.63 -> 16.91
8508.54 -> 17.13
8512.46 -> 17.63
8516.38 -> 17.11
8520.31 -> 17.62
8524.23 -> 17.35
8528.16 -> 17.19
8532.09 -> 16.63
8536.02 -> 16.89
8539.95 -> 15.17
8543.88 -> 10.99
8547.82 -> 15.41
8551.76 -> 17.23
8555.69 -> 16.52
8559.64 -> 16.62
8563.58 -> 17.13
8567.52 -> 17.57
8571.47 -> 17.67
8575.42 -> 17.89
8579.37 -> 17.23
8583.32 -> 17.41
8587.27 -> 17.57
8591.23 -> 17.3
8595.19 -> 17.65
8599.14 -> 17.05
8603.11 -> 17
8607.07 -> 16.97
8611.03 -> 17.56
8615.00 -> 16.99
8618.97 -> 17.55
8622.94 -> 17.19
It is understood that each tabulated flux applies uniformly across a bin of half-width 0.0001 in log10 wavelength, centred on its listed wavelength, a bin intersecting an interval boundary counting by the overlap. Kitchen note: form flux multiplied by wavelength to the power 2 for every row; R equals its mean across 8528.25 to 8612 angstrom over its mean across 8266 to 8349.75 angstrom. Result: 1.0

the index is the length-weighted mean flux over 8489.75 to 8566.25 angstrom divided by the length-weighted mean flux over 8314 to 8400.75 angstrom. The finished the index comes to 0.90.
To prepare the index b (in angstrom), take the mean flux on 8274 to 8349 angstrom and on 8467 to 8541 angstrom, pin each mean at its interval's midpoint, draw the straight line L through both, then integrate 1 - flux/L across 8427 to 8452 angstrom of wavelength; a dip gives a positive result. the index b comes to 0.3 angstrom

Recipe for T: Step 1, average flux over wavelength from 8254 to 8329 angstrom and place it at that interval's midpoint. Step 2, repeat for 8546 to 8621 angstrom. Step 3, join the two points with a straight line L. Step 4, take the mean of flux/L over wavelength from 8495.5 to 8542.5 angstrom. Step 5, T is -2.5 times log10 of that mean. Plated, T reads 0.05 mag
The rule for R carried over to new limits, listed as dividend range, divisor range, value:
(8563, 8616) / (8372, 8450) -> 1.01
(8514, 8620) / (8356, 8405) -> 0.97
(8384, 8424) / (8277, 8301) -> 0.99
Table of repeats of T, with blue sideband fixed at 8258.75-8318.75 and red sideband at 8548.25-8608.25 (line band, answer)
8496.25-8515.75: 0.06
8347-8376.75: -0.01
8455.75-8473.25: 0.01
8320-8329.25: 0.01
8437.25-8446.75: 0.03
